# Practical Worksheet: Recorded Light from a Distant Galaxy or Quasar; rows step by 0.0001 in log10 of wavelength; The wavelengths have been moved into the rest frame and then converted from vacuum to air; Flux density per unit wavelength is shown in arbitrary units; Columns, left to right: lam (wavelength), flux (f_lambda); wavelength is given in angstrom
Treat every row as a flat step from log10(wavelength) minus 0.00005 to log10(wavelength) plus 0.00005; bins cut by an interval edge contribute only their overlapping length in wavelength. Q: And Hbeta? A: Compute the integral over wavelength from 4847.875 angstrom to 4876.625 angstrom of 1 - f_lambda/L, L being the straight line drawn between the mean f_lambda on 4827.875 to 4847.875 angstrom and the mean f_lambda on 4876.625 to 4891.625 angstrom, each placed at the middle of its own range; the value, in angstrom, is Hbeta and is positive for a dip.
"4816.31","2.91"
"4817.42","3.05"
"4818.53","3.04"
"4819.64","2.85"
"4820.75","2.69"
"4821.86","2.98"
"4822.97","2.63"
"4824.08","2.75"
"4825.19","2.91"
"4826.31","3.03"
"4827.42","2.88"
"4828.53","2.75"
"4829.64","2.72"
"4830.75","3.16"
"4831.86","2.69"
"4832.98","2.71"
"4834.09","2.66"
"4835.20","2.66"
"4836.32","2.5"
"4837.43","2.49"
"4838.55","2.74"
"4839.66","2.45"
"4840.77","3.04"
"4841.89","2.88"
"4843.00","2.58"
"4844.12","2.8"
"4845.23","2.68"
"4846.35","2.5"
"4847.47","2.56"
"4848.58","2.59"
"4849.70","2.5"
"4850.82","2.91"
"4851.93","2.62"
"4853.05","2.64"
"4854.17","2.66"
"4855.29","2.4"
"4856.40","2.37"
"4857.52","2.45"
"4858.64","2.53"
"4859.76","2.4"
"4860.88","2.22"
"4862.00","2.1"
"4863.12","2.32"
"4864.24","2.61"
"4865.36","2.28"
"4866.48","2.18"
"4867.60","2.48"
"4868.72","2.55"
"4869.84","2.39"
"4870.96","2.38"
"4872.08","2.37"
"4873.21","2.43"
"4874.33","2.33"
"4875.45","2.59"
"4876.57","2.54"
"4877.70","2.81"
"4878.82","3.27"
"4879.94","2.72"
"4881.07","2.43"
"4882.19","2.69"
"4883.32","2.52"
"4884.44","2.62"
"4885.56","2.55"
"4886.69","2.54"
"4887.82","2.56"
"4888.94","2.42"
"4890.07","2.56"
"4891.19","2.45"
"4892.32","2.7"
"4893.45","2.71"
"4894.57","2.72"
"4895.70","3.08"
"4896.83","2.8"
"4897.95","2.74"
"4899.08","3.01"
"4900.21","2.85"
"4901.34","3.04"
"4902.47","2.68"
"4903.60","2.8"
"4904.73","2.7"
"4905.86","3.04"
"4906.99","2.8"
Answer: 2.2 angstrom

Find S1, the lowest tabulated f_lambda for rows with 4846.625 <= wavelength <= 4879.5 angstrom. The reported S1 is 2.1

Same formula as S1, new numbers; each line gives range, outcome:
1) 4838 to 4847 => 2.45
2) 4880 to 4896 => 2.42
